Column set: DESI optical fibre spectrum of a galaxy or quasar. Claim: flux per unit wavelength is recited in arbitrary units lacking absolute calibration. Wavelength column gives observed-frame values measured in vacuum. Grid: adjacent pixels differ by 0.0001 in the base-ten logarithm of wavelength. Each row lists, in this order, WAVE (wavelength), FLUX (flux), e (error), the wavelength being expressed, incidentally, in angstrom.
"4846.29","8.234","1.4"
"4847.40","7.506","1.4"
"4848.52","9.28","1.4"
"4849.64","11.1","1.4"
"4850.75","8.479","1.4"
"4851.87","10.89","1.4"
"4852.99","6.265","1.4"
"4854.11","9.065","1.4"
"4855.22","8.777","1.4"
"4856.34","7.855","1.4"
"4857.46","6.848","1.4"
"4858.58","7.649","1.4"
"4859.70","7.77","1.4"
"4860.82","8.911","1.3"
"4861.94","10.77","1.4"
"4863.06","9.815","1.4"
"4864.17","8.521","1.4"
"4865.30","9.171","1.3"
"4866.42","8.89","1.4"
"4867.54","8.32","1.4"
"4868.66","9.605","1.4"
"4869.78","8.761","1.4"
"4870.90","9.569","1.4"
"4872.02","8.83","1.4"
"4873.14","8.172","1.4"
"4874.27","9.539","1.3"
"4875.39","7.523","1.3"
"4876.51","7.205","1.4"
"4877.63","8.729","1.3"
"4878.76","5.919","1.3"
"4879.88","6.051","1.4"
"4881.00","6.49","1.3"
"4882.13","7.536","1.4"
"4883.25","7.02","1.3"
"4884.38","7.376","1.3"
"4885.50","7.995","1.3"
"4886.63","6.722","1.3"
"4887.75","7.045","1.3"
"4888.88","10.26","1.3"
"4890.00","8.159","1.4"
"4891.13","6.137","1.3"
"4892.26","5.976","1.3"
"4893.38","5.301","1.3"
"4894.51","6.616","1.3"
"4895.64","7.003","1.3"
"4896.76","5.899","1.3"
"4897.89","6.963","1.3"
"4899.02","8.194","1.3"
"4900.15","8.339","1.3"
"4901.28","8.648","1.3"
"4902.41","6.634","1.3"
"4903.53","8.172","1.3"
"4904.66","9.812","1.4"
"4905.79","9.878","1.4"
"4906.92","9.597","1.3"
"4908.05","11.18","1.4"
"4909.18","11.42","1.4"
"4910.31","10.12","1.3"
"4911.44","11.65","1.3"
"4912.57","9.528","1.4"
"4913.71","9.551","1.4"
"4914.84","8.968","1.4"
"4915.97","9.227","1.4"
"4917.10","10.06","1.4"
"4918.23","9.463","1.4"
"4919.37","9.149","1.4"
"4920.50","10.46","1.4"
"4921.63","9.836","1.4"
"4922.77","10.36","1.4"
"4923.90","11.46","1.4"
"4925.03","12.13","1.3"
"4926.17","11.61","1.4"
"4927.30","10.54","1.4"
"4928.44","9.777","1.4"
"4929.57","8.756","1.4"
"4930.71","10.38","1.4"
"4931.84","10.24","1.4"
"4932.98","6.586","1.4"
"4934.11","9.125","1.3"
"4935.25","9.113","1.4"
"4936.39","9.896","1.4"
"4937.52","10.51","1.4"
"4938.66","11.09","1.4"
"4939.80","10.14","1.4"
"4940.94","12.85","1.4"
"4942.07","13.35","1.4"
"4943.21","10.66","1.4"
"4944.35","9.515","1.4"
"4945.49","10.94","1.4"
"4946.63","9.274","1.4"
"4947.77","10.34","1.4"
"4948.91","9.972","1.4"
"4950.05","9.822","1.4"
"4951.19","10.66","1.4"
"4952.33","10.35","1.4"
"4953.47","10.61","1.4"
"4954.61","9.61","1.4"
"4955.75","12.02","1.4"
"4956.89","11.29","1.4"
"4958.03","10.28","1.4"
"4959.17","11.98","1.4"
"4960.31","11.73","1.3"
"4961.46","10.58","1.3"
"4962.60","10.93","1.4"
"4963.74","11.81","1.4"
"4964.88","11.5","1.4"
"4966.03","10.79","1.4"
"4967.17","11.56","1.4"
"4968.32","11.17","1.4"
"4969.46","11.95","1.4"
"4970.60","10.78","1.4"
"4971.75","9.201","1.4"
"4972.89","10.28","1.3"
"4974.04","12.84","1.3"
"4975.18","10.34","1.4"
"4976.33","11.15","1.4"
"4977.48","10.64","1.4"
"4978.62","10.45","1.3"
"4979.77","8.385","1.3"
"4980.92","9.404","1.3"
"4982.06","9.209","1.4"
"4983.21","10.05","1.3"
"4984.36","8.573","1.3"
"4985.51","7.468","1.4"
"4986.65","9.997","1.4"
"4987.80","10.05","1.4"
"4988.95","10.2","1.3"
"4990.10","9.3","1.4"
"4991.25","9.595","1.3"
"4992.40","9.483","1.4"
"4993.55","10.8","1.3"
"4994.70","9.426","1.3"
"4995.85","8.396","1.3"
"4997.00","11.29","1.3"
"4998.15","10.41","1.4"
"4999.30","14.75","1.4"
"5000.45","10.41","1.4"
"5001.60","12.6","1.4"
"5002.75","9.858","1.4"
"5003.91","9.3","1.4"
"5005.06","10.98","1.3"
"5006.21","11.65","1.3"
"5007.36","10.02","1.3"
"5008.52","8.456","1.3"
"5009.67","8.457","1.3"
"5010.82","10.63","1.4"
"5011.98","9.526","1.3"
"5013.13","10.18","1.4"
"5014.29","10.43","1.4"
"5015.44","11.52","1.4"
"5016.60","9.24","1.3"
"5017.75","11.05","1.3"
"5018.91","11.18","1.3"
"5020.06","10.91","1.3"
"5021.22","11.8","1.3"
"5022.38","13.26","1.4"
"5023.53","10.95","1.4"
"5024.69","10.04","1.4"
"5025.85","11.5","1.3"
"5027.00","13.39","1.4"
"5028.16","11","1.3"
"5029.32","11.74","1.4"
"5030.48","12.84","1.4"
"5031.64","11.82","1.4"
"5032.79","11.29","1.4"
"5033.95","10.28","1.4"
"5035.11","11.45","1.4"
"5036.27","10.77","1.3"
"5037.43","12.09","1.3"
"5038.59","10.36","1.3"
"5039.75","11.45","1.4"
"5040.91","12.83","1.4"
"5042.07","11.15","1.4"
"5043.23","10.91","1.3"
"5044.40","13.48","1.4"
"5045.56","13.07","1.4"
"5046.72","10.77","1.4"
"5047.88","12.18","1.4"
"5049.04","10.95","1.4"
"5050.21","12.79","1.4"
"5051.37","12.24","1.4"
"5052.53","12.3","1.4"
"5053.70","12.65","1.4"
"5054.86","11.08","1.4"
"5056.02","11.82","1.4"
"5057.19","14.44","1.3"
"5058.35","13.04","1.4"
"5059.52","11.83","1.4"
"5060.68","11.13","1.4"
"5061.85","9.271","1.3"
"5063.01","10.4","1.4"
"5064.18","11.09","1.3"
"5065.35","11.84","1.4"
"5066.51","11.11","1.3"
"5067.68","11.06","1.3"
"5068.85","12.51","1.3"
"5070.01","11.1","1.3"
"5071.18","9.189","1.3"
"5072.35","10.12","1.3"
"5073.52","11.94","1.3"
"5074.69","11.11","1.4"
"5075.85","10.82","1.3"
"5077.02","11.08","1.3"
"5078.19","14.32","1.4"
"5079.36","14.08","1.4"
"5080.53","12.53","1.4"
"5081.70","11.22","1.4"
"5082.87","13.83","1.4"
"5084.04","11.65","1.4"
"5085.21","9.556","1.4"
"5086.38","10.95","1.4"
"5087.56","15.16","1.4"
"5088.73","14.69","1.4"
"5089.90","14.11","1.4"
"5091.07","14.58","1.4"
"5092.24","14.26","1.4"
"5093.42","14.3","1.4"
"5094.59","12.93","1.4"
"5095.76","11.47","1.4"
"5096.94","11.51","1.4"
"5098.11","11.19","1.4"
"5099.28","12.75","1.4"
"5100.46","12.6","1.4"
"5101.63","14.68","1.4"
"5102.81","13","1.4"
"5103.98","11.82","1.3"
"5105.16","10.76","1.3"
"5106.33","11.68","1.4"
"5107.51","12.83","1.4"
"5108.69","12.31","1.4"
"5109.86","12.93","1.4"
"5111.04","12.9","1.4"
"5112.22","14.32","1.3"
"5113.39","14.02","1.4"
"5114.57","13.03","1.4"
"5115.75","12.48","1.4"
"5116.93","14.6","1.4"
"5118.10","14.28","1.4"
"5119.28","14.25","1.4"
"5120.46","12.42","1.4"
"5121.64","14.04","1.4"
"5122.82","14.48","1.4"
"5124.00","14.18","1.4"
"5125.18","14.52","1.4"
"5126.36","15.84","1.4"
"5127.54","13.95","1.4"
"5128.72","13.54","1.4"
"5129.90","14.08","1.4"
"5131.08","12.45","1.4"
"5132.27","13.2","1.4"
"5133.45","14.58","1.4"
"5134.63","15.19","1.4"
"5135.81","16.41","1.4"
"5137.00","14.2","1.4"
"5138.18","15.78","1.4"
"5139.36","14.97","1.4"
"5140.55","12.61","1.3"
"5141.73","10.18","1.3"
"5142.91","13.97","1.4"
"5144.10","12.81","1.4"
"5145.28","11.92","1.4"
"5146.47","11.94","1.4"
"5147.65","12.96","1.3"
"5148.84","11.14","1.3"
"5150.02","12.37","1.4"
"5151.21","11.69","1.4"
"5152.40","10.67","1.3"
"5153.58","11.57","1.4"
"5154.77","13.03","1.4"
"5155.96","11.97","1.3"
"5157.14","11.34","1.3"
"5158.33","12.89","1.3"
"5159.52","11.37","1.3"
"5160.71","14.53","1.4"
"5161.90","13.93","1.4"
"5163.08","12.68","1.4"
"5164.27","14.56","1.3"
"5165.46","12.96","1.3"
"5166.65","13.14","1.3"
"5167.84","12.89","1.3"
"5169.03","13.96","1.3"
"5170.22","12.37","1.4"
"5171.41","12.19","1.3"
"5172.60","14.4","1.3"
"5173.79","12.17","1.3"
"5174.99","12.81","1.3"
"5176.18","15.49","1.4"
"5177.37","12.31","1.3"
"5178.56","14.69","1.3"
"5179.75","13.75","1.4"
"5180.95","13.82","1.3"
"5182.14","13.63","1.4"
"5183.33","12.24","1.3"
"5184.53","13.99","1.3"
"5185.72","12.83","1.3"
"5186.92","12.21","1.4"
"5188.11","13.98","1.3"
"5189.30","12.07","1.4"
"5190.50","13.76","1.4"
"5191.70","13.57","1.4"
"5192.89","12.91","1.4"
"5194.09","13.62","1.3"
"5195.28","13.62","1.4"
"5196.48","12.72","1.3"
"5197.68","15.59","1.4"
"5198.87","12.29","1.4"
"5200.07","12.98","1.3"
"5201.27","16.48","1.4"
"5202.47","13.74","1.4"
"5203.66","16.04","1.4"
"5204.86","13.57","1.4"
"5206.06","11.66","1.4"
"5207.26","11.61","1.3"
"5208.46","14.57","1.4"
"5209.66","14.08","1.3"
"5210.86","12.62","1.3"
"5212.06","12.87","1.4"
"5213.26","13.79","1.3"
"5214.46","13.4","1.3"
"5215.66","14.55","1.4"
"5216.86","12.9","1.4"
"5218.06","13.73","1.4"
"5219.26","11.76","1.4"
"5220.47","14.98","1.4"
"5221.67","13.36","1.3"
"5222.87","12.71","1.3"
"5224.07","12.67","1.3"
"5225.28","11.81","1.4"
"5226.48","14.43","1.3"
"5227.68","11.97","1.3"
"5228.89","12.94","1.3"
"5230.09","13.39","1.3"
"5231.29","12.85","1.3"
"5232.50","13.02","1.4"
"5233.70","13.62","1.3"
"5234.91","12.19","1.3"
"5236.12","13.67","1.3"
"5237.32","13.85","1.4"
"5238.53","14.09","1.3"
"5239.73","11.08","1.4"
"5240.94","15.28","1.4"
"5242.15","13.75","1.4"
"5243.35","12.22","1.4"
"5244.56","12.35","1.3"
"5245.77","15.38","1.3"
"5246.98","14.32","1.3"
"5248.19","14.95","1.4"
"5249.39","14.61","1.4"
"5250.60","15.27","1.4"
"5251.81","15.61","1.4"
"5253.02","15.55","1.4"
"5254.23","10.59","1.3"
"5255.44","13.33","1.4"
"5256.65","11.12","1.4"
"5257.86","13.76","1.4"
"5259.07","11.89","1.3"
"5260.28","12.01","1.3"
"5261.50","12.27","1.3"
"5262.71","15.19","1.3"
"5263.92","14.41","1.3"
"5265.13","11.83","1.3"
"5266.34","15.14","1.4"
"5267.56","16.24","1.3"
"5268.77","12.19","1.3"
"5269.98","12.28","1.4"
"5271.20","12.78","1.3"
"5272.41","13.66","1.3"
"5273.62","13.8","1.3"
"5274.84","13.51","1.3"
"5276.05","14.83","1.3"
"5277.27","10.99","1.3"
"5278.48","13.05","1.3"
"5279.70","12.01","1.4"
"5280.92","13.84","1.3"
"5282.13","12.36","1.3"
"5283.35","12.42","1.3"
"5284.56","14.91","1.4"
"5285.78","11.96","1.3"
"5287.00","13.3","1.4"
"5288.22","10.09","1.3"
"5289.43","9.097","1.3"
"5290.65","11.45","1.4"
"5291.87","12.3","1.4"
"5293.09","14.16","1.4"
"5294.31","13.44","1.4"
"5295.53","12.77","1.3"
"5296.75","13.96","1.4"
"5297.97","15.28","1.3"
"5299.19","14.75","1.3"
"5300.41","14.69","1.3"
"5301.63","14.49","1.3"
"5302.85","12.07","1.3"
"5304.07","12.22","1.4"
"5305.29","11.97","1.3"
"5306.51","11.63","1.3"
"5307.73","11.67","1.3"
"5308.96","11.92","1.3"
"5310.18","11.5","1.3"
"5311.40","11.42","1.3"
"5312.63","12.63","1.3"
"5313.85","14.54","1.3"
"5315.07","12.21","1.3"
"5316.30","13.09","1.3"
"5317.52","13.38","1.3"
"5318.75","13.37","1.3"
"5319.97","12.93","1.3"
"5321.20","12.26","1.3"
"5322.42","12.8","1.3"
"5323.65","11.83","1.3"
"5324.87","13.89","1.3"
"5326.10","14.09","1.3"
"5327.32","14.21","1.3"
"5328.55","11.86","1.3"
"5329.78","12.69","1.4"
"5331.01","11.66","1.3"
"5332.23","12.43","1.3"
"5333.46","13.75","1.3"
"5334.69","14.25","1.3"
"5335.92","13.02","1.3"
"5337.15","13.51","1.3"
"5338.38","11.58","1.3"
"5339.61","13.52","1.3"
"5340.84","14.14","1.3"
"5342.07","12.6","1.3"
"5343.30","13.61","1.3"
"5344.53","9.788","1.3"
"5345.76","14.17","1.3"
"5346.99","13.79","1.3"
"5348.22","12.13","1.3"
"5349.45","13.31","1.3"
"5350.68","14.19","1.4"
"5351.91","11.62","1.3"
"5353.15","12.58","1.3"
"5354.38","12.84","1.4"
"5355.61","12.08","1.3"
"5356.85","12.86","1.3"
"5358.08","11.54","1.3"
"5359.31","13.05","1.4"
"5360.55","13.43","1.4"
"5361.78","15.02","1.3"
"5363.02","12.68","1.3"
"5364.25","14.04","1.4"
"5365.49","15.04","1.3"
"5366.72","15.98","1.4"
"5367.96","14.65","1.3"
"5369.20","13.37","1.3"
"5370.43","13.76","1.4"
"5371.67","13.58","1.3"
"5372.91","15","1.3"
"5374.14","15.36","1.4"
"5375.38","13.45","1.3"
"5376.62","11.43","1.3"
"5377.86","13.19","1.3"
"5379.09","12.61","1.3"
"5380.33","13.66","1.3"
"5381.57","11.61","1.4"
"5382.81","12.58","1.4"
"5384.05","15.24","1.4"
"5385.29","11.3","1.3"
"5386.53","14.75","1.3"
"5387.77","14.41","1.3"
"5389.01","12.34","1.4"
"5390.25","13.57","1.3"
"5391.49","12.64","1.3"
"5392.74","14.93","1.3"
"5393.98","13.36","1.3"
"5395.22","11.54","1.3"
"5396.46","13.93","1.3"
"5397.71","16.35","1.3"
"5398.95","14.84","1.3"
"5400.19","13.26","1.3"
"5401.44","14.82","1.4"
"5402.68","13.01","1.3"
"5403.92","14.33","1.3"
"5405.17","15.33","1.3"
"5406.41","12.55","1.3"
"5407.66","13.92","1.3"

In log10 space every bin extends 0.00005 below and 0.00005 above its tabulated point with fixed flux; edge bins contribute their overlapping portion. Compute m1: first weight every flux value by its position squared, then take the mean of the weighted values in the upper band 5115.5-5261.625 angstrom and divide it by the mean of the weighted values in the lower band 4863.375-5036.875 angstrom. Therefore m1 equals 1.5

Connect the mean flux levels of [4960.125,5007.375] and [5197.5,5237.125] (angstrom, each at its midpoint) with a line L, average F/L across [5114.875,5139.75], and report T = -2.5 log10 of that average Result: -0.16 mag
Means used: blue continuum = 10.5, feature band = 14.2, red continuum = 13.4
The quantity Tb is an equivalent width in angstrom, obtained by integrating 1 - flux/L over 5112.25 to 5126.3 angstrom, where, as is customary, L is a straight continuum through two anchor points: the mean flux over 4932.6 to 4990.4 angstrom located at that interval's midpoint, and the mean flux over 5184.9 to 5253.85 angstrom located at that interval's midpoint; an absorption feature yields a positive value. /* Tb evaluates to -1.8 angstrom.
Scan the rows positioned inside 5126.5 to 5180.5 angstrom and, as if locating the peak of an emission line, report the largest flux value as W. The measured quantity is 16.41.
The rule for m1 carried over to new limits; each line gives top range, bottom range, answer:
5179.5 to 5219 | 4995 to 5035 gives 1.33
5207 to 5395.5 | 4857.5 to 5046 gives 1.52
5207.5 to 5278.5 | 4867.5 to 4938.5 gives 1.75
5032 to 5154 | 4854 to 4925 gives 1.59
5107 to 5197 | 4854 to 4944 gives 1.65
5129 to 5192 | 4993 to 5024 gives 1.31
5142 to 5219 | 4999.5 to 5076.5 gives 1.23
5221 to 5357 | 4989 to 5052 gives 1.31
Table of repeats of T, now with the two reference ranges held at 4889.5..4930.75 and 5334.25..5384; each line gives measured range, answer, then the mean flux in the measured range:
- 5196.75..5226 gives -0.135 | 13.5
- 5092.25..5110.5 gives -0.151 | 12.5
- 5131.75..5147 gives -0.214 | 13.7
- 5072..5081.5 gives -0.131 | 12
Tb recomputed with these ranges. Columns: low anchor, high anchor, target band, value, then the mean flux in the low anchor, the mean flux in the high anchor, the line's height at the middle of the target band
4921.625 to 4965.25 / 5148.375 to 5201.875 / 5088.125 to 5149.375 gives -4.4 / 10.6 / 13.1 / 12.5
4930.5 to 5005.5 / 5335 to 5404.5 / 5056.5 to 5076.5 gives -0.2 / 10.4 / 13.4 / 11.2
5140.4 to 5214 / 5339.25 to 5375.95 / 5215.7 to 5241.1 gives 0.1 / 13.1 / 13.4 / 13.2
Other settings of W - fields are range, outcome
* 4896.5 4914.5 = 11.65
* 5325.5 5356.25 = 14.25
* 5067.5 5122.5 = 15.16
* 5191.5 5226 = 16.48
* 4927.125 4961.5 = 13.35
